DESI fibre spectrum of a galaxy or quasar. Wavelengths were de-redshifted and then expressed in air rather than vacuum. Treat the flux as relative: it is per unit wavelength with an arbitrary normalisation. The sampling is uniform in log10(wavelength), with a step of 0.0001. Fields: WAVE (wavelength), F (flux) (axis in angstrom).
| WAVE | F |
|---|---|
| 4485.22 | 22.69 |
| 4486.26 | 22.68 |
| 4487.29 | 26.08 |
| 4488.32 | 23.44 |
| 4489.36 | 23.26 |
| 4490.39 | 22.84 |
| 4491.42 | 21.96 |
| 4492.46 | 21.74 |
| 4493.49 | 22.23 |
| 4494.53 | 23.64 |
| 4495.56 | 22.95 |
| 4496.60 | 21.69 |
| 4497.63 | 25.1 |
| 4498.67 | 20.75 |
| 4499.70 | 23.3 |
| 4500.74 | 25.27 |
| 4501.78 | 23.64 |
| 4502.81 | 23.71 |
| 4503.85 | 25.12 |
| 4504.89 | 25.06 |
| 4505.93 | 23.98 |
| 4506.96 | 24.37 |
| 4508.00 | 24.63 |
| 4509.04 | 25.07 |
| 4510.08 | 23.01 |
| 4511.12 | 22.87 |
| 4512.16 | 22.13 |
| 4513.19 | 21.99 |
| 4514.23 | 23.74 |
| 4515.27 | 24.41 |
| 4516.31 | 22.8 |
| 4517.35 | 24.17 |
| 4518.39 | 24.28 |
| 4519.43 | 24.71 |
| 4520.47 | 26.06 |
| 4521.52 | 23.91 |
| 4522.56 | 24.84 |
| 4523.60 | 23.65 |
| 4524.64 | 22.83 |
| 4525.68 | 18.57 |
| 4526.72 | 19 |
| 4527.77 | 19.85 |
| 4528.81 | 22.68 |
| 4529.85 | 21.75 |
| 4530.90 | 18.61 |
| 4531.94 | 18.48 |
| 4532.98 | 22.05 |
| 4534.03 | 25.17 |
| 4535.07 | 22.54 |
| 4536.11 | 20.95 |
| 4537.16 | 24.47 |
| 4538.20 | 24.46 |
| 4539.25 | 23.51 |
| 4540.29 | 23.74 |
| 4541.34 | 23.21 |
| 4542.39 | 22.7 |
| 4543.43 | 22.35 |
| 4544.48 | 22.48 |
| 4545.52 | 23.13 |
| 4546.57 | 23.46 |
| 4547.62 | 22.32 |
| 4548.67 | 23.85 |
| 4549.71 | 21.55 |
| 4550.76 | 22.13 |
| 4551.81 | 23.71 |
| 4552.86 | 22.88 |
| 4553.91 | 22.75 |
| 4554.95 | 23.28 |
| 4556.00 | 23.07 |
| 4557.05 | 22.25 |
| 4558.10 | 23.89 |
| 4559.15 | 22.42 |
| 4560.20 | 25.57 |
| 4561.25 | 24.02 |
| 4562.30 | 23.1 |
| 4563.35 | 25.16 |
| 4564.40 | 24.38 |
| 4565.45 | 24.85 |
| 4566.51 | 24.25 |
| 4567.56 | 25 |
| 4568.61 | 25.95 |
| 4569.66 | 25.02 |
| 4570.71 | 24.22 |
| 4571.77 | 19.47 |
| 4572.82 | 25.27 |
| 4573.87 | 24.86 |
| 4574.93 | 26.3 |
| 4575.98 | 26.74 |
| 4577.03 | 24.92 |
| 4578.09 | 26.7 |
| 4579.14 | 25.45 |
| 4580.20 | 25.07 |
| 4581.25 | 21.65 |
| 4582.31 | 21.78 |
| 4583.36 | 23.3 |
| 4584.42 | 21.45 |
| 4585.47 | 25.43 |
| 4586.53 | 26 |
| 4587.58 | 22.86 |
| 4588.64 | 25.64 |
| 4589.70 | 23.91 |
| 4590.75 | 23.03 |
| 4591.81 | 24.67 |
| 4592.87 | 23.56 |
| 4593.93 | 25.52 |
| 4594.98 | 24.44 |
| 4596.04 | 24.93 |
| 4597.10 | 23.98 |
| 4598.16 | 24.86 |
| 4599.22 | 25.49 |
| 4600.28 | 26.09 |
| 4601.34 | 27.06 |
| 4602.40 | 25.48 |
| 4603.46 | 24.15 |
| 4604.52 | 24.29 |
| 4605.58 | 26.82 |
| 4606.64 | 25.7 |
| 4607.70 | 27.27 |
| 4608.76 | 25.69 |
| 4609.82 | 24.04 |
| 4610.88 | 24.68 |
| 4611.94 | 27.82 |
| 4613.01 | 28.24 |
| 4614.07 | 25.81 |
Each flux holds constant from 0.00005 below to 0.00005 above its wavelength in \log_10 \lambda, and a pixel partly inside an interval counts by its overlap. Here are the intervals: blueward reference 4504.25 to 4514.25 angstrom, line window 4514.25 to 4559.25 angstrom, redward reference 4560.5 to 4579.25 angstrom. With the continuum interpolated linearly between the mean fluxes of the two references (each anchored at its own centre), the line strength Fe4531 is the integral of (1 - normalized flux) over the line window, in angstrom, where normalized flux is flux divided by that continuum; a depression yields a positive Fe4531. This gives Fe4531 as 2.6 angstrom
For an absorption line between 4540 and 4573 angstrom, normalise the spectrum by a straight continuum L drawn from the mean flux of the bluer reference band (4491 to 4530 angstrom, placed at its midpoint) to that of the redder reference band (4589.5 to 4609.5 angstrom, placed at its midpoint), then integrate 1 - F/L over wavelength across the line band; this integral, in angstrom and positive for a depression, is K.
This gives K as 1.0 angstrom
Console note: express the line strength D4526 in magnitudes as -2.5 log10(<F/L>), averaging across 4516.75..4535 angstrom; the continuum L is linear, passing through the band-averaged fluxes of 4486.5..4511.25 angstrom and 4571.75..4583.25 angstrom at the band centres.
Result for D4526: 0.07 mag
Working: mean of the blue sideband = 23.6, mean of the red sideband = 24.6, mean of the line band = 22.4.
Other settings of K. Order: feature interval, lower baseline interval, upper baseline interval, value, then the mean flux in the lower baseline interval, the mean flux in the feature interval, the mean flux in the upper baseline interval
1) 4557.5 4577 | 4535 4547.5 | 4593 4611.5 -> -0.4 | 23.1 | 24.5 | 25.3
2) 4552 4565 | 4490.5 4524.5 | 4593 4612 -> 0.5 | 23.6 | 23.6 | 25.4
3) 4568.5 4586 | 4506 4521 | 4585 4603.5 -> 0.3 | 23.9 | 24.3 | 24.8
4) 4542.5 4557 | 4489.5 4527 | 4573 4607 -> 0.8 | 23.4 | 22.8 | 24.8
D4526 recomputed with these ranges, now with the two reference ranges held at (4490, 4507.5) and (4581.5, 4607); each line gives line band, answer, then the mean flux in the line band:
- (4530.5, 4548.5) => 0.06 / 22.6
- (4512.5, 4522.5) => -0.02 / 24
